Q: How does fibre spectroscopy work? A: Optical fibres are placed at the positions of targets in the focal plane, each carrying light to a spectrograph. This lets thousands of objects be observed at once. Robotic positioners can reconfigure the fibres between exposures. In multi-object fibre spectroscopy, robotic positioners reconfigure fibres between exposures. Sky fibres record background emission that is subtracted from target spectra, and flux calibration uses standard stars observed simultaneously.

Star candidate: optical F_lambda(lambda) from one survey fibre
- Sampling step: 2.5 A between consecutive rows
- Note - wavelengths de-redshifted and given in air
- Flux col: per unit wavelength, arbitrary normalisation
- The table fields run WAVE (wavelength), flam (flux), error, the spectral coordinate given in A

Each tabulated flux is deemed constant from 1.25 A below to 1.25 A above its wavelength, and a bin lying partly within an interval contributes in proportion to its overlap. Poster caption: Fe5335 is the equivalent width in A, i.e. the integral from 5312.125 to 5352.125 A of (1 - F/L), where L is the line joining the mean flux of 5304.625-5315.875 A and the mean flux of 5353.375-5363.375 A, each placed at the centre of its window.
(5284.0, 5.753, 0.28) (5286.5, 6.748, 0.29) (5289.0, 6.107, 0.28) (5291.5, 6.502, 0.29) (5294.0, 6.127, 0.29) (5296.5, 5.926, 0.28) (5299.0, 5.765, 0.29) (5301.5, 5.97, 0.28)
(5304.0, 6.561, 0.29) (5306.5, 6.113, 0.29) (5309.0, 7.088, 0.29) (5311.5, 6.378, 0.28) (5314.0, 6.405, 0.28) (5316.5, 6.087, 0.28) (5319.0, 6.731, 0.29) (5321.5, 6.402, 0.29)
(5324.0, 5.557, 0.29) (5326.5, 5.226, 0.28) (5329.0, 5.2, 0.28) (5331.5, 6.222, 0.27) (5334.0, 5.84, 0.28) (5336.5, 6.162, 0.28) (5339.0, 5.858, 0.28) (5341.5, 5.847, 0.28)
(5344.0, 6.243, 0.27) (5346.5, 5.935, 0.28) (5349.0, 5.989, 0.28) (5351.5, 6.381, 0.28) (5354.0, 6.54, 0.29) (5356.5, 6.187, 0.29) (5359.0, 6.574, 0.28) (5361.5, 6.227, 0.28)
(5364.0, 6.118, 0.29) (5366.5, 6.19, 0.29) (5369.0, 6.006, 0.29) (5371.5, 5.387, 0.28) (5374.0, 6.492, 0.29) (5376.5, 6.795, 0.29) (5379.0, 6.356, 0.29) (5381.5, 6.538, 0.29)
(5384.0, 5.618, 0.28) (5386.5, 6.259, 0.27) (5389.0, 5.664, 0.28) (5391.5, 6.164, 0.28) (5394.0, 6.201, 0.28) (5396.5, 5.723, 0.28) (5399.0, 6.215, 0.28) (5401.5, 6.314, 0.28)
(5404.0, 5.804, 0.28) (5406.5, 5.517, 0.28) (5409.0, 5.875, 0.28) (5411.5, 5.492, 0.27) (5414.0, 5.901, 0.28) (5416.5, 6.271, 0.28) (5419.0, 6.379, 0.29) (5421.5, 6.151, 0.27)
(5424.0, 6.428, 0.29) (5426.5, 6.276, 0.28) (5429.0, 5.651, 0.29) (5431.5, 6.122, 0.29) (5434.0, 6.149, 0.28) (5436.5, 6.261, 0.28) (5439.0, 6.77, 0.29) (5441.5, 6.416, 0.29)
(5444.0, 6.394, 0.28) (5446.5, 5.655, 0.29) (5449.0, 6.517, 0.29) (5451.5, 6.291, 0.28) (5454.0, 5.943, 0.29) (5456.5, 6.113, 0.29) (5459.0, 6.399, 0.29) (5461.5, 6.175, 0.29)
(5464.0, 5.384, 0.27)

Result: 2.6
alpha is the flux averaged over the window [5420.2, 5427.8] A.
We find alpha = 6.28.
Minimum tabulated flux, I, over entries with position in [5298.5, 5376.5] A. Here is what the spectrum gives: 5.2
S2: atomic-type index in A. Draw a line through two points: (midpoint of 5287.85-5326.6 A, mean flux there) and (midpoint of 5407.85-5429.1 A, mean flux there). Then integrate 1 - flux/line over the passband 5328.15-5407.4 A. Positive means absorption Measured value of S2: 0.61 A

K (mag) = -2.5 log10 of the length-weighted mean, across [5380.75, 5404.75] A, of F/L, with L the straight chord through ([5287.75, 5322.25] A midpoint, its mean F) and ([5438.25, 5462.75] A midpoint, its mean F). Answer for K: 0.04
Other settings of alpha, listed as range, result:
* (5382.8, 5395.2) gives 5.98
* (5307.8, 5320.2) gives 6.53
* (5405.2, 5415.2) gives 5.7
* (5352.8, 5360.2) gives 6.43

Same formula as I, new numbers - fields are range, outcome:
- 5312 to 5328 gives 5.226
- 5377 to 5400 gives 5.618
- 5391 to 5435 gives 5.492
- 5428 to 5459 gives 5.651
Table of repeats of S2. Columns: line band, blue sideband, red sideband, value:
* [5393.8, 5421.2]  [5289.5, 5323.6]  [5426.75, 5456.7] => 1.10 A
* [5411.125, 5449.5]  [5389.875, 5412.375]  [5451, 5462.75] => -0.81 A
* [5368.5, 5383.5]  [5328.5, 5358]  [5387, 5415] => -0.68 A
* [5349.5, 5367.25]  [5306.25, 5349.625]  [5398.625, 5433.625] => -0.73 A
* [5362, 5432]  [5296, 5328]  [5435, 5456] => 1.86 A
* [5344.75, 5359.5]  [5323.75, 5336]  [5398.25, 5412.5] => -1.39 A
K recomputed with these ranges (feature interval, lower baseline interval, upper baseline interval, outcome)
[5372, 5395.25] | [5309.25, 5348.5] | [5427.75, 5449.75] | -0.01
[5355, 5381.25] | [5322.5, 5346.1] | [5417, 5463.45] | -0.06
